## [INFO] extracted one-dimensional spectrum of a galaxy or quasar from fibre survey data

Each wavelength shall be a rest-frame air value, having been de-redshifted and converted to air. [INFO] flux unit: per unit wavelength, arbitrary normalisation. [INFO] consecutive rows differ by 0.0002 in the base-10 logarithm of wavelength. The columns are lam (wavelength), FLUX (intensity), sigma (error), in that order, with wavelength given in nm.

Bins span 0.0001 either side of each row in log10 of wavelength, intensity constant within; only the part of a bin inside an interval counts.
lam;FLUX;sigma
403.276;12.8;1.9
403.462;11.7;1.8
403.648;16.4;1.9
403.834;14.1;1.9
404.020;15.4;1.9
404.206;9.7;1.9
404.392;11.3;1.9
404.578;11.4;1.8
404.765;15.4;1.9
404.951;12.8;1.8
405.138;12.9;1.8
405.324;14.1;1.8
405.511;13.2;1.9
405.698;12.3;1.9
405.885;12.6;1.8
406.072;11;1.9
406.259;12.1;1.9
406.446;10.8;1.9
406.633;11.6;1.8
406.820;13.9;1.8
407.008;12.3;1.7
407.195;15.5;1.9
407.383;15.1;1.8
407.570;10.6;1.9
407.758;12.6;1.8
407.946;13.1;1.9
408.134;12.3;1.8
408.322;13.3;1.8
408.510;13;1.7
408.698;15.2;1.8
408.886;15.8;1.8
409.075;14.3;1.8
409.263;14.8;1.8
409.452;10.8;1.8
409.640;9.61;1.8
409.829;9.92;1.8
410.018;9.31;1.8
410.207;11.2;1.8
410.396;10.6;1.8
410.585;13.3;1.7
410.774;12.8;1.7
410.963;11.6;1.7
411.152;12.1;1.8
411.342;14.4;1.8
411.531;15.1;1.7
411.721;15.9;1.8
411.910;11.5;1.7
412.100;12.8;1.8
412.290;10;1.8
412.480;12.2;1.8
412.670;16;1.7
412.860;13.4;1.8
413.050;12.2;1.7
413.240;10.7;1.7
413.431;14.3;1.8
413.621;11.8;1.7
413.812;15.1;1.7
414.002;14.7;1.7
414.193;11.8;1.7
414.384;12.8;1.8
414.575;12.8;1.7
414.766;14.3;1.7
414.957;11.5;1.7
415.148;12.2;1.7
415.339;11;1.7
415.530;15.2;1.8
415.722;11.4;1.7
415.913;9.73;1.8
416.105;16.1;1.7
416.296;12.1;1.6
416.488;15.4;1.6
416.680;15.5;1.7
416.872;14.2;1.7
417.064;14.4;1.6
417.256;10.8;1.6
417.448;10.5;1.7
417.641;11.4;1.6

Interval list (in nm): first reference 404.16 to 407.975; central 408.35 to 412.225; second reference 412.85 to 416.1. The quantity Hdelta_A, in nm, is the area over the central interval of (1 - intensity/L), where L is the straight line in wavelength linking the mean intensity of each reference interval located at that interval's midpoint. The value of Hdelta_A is -0.01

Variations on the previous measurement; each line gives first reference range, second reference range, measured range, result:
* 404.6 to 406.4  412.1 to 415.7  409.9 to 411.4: 0.119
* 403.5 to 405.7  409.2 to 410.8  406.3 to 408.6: -0.122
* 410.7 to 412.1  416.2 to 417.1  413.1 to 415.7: 0.188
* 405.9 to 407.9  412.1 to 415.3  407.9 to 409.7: -0.093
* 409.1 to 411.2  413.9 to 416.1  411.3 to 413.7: -0.201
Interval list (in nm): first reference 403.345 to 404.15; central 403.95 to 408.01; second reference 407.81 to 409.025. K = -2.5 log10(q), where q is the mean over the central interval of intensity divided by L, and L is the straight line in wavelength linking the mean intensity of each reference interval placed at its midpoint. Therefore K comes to 0.10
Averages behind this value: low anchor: 14.1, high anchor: 13.8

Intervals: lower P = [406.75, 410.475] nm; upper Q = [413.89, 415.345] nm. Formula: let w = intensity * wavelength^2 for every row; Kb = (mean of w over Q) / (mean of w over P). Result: 1.04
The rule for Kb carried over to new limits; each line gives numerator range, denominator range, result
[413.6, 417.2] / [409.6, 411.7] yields 1.13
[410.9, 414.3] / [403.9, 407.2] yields 1.07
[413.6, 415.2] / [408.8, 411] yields 1.11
